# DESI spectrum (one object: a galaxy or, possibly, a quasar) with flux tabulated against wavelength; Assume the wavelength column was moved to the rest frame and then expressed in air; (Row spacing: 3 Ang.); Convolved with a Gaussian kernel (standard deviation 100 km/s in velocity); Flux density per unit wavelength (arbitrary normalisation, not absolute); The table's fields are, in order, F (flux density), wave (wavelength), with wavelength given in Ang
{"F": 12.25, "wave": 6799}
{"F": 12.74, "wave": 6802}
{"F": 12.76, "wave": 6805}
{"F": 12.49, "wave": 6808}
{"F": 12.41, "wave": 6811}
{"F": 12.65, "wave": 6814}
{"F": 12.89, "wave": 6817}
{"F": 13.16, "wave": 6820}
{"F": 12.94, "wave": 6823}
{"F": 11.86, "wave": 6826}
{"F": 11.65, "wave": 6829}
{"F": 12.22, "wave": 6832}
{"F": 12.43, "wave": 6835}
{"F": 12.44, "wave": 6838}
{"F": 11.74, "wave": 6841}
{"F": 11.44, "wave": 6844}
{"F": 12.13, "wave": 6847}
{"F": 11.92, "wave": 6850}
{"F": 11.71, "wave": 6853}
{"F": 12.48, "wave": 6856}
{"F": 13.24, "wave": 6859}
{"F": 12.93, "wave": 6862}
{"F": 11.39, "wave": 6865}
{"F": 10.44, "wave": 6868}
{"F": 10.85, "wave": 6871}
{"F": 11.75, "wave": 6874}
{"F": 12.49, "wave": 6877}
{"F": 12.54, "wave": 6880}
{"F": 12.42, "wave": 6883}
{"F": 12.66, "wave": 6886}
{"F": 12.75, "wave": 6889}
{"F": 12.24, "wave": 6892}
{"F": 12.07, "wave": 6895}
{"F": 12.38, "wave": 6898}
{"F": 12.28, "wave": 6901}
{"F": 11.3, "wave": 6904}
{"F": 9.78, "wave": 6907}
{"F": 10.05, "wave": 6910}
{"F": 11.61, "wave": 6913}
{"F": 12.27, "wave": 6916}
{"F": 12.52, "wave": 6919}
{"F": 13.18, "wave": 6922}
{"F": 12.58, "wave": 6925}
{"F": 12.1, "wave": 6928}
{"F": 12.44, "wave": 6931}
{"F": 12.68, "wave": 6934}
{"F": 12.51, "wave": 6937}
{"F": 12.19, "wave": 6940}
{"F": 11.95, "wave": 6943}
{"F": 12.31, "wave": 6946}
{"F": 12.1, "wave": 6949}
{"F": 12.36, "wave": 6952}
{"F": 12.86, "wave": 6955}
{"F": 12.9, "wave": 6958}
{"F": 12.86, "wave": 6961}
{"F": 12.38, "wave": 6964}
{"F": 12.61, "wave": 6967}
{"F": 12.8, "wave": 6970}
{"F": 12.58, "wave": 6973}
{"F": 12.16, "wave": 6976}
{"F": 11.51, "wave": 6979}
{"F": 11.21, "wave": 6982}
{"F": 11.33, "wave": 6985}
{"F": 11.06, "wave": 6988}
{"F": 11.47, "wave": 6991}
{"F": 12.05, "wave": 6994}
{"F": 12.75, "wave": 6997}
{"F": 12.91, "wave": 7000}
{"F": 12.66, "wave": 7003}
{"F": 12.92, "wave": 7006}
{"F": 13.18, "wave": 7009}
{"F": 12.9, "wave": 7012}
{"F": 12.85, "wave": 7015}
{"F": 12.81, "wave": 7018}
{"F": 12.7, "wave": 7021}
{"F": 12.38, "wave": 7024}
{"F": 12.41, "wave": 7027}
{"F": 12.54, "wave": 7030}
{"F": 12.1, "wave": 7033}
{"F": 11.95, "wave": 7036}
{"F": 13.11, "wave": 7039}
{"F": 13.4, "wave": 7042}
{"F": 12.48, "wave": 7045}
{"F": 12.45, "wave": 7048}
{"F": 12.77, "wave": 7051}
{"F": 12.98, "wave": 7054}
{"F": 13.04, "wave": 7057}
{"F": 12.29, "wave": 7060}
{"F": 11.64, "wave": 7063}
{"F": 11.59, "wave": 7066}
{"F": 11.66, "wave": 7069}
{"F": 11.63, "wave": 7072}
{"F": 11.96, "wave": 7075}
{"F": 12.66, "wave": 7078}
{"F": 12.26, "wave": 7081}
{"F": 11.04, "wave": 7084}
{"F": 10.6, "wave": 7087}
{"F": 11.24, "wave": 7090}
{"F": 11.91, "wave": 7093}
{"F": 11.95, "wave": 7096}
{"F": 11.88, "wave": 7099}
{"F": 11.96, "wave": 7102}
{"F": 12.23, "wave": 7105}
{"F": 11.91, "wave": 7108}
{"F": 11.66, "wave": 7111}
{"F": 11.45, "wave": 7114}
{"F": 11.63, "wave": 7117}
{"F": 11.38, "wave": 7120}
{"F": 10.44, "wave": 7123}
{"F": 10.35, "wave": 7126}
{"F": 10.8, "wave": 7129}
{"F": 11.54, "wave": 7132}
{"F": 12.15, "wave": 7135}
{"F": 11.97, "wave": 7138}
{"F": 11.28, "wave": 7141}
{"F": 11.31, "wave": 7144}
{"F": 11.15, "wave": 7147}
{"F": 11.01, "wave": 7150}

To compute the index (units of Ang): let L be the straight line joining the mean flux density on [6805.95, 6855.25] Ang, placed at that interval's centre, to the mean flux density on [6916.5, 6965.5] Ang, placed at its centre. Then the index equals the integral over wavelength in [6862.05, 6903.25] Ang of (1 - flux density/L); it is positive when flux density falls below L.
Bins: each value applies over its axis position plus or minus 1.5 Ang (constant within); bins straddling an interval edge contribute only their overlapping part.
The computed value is 1.1 Ang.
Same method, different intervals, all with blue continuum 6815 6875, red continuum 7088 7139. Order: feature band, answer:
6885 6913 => 0.7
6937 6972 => -1.8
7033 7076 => -2.5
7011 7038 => -1.8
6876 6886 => -0.4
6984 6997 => 0.2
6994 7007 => -1.0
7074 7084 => -0.4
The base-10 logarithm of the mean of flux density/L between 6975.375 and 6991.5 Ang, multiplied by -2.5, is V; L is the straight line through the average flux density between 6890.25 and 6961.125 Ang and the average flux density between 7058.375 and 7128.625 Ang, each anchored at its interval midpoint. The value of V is 0.05 mag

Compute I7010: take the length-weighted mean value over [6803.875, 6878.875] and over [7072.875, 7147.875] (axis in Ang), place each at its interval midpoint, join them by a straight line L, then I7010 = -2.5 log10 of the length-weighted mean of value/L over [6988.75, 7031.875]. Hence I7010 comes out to -0.07 mag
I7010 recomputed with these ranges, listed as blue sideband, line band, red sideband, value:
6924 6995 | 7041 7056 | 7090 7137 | -0.09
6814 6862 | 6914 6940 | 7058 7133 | -0.04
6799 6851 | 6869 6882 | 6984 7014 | 0.04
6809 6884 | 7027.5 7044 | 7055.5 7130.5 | -0.07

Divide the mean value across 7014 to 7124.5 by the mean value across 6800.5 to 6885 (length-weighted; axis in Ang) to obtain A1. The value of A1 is 1.0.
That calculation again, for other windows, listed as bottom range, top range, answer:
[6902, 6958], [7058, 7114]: 0.98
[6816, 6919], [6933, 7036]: 1.03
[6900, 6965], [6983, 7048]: 1.03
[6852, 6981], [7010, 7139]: 0.99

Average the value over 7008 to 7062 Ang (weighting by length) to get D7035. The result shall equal 12.7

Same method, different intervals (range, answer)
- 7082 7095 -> 11.3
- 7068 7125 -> 11.6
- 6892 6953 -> 12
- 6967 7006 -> 12.1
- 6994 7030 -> 12.7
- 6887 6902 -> 12.4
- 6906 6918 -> 11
